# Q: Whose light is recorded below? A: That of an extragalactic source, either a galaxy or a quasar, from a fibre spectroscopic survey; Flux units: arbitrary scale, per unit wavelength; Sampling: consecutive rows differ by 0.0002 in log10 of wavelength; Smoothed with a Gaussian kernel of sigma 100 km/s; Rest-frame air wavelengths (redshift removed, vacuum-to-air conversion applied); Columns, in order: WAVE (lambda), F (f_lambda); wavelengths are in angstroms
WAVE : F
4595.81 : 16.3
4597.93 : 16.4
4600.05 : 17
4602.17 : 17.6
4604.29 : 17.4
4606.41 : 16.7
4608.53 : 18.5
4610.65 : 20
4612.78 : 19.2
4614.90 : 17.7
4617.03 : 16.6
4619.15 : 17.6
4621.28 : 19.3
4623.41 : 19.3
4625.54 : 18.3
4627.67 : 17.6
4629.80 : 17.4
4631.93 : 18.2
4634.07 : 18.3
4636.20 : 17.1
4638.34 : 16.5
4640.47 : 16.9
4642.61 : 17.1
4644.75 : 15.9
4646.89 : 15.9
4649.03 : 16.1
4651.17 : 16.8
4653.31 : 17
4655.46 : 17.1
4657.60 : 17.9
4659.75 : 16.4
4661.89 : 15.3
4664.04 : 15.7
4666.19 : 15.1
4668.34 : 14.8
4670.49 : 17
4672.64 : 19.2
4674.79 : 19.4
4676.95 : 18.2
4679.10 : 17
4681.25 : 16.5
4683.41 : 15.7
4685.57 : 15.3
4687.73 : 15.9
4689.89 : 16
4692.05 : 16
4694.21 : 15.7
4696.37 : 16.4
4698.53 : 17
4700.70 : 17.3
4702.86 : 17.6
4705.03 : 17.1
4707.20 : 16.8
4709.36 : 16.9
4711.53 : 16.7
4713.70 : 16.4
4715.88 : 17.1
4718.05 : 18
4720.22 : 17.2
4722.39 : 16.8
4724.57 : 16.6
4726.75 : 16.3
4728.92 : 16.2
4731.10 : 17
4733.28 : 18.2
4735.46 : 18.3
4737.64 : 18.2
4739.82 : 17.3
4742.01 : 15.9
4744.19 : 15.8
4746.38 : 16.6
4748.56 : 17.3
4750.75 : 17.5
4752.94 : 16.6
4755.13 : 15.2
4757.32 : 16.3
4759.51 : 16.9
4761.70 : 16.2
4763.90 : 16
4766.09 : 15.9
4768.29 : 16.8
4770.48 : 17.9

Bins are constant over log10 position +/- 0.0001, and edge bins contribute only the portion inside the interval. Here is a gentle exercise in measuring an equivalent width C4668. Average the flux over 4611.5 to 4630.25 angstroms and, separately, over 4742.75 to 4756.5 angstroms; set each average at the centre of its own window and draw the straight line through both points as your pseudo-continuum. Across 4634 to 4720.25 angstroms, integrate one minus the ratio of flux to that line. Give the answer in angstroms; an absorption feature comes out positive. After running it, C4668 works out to 3.5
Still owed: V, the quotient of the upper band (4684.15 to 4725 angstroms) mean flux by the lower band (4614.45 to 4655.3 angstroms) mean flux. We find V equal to 1.0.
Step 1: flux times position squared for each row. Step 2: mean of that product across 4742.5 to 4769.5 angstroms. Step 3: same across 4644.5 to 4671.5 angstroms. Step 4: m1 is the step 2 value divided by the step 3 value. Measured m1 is 1.1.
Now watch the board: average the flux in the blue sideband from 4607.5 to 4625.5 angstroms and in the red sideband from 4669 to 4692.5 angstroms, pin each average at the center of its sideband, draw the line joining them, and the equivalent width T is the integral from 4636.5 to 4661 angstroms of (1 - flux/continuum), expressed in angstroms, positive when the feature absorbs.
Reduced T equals 1.40 angstroms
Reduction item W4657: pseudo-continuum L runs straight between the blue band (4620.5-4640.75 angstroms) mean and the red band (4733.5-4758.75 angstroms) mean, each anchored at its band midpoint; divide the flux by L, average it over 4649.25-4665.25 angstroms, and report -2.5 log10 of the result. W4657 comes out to 0.07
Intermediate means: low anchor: 17.9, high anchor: 16.9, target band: 16.6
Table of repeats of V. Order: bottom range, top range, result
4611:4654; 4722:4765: 0.96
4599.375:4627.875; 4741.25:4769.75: 0.91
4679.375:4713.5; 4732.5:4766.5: 1.02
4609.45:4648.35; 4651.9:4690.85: 0.94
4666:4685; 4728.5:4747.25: 1.00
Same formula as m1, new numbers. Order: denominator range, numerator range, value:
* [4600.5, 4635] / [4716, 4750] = 0.99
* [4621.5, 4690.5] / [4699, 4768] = 1.03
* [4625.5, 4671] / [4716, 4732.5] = 1.05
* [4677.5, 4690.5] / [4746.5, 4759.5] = 1.06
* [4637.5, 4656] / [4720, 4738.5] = 1.07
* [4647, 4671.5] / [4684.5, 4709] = 1.03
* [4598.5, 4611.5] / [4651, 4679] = 0.98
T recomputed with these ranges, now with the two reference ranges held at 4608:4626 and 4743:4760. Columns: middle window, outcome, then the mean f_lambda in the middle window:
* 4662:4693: 1.9 angstroms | 16.5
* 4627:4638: 0.4 angstroms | 17.6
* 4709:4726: 0.1 angstroms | 16.9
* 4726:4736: -0.2 angstroms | 17.2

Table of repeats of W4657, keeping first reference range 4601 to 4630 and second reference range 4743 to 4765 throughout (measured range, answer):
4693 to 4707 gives 0.016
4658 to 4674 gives 0.074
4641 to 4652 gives 0.087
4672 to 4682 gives -0.043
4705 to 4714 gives 0.012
